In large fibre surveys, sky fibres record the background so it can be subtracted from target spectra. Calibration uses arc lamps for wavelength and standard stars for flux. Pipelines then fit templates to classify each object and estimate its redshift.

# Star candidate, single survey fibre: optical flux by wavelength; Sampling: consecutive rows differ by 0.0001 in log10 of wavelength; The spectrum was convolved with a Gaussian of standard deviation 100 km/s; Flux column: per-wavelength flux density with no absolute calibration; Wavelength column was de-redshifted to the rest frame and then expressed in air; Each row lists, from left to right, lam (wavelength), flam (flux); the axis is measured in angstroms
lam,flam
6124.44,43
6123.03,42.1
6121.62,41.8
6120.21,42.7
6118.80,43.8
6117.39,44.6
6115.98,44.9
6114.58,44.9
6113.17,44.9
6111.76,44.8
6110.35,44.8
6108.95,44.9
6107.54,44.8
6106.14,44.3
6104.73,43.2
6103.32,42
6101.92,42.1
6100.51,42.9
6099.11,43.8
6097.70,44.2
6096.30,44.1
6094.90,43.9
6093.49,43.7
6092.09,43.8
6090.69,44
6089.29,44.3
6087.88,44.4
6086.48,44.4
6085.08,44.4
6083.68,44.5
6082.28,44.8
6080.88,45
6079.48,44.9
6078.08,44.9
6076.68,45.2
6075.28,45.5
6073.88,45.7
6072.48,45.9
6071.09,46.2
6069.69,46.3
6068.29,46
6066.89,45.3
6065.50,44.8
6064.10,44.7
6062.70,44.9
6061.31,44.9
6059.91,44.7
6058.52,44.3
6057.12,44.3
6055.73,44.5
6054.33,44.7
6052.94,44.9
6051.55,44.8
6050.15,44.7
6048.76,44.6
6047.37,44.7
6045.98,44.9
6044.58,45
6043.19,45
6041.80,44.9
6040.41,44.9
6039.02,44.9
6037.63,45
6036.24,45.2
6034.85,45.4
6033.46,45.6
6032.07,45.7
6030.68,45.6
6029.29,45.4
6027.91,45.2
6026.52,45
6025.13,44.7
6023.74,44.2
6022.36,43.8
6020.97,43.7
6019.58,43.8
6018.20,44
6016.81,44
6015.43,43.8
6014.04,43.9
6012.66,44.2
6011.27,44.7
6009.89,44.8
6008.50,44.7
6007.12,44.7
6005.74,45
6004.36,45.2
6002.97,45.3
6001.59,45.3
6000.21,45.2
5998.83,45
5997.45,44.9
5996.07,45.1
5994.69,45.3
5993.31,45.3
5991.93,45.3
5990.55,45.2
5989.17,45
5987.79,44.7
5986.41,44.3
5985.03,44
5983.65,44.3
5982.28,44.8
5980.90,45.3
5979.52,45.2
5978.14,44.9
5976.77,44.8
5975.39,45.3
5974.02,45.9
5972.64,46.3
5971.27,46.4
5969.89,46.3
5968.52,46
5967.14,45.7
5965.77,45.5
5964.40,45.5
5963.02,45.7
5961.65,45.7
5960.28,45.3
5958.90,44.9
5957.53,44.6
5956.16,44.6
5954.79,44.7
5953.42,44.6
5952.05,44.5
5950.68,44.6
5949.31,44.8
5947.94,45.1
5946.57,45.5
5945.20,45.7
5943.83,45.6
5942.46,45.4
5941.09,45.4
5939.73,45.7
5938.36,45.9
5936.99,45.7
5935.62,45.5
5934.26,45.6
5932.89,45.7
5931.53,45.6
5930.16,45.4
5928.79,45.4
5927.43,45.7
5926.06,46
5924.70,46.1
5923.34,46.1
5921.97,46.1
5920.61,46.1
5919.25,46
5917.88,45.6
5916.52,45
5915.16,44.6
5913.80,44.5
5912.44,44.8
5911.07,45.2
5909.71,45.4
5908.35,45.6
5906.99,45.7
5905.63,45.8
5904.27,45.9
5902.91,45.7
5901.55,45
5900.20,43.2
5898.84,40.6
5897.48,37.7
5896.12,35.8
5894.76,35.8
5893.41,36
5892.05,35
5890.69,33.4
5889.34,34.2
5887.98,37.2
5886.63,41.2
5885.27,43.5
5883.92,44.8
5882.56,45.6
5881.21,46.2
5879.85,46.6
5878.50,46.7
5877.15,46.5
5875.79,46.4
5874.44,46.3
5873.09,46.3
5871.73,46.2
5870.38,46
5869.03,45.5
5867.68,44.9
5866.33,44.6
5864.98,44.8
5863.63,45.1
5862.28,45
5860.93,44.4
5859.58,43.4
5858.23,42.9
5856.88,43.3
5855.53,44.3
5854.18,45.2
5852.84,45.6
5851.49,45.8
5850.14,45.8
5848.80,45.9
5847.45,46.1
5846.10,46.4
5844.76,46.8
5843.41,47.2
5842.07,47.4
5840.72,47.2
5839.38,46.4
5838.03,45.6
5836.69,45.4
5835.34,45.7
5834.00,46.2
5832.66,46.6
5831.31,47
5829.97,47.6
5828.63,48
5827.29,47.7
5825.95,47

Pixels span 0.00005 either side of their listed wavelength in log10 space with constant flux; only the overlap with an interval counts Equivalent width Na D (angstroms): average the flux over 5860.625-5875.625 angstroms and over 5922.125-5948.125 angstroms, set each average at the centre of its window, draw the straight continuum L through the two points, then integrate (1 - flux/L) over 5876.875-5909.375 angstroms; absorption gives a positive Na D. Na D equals 2.7 angstroms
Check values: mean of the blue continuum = 45.4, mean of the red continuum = 45.6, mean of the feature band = 41.8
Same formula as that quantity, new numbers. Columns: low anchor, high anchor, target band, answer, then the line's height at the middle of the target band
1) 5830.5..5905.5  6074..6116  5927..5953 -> -0.8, 44.1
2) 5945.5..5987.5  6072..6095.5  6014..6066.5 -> 0.1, 44.8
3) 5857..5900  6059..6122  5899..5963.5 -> -3.4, 43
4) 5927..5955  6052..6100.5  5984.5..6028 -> 0.4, 45.1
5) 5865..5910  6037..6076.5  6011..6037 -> 0.0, 44.6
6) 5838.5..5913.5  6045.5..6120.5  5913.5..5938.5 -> -0.9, 44.1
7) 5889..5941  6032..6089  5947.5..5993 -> -1.1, 44.1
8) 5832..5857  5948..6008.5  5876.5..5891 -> 1.0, 45.8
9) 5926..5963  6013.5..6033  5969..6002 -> -0.2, 44.9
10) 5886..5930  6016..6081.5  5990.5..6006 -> -0.4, 44.2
